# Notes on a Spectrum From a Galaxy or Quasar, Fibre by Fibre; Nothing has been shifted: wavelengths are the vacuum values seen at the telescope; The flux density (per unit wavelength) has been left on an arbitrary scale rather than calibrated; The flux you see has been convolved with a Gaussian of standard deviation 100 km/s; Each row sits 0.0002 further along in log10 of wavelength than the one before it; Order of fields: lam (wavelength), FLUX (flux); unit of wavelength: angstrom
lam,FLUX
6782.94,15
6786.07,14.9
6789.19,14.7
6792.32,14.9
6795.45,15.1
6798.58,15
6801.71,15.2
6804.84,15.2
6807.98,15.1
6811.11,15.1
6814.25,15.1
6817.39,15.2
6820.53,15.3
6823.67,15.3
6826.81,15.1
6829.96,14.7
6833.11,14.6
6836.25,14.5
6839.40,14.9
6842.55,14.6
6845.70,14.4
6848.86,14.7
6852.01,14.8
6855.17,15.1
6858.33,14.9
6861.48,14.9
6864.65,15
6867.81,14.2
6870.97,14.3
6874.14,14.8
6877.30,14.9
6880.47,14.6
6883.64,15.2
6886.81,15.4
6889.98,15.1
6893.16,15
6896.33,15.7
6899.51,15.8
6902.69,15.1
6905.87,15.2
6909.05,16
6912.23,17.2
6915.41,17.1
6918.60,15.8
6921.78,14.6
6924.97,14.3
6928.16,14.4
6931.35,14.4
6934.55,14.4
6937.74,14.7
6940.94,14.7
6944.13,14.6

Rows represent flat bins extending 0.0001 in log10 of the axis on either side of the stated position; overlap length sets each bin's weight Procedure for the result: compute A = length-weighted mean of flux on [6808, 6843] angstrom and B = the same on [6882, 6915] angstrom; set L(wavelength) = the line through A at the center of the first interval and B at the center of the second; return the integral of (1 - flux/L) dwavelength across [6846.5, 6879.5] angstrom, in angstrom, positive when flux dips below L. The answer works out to 1.2 angstrom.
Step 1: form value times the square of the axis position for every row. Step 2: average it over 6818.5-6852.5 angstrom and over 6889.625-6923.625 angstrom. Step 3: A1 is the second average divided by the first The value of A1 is 1.1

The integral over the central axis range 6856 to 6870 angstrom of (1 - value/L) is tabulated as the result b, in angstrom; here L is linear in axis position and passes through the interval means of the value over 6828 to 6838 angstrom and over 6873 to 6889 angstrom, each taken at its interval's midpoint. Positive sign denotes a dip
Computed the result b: 0.1 angstrom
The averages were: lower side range 14.6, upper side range 15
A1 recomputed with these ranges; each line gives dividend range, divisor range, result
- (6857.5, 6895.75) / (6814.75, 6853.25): 1.01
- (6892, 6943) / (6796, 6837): 1.05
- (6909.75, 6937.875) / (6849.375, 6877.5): 1.05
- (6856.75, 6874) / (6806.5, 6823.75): 0.98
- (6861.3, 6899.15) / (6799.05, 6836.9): 1.01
